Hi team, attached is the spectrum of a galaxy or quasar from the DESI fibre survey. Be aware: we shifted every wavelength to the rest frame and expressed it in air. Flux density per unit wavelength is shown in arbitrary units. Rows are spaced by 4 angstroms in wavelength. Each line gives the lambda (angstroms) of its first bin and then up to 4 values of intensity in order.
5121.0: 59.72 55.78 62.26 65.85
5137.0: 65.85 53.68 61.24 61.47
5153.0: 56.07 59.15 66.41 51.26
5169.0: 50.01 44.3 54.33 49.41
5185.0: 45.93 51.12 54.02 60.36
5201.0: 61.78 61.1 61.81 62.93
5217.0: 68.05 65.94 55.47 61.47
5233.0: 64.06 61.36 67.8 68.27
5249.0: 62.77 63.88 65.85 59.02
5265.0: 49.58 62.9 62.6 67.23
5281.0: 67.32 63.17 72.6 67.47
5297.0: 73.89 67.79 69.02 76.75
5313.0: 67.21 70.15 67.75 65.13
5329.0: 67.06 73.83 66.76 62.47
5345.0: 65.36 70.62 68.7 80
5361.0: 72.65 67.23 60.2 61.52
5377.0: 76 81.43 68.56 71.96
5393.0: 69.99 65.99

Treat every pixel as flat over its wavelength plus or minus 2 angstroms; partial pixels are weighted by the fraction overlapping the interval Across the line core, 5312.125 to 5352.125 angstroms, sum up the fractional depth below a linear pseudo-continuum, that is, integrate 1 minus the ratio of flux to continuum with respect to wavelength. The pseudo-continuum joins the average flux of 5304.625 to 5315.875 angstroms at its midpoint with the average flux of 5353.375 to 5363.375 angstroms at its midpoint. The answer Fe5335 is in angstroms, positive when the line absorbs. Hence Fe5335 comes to 2.8 angstroms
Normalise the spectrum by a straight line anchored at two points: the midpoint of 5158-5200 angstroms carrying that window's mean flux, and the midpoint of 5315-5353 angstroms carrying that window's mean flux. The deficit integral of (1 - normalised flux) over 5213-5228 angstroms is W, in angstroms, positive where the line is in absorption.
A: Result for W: -1.6 angstroms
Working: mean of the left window 53.1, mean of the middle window 63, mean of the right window 67.7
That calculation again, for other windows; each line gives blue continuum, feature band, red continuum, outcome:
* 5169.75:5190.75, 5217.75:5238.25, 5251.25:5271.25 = -2.38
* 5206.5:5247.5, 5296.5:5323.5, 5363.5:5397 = -1.33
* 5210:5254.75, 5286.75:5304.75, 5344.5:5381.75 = -0.89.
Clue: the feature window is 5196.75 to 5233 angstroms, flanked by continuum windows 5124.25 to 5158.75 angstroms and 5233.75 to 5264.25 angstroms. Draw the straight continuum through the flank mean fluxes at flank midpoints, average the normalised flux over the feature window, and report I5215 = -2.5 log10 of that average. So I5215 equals 0.00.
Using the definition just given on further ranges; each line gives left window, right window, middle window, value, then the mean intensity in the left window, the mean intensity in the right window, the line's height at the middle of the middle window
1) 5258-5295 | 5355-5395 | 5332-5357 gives 0.000 mag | 63.6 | 71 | 68.7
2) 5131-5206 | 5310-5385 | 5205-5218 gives -0.070 mag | 56.4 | 69.2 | 59.5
